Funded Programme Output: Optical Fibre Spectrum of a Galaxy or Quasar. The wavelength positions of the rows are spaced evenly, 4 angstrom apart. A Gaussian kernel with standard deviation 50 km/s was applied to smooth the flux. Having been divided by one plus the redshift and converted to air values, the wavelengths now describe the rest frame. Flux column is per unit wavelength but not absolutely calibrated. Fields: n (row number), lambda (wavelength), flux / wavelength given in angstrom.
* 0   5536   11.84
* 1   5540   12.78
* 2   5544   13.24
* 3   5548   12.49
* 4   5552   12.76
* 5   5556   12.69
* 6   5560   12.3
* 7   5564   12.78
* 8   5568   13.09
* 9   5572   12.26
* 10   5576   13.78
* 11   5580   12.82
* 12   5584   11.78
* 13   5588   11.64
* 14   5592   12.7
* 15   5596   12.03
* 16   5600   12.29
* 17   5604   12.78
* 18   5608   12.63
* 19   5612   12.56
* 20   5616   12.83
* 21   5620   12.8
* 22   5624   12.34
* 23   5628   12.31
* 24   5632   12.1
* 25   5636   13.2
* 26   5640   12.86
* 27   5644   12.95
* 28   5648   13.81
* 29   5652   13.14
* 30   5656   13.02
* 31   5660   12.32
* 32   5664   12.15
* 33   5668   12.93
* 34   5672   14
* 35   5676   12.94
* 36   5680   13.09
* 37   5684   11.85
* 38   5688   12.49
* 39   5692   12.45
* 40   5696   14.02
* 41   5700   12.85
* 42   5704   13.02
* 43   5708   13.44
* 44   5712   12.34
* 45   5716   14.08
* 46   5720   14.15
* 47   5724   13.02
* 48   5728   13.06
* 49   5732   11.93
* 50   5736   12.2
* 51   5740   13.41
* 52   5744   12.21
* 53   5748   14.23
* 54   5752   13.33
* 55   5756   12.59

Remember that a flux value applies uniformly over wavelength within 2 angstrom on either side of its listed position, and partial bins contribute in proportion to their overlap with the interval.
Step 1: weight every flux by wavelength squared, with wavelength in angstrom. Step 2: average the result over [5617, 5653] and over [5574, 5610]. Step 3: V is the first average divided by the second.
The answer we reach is 1.04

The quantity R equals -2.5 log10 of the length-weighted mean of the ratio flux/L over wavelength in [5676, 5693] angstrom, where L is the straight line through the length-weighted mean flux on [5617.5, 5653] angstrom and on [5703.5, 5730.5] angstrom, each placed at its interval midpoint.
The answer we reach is 0.05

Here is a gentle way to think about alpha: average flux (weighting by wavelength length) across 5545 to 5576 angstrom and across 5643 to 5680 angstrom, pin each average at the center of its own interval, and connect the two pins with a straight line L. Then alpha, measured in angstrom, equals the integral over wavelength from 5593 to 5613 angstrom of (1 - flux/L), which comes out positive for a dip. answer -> 0.6 angstrom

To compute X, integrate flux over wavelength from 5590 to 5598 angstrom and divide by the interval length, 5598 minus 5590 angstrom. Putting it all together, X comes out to 12.4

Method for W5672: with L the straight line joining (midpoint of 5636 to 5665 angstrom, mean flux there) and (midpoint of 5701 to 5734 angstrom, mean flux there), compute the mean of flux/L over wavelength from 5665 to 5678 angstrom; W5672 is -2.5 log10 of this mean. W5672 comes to -0.02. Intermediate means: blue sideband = 12.9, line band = 13.2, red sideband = 13.1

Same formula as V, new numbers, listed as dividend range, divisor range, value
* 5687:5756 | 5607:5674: 1.05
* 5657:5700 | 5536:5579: 1.05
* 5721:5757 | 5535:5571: 1.09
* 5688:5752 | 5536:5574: 1.10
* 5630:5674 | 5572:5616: 1.06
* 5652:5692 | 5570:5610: 1.05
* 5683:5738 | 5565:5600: 1.08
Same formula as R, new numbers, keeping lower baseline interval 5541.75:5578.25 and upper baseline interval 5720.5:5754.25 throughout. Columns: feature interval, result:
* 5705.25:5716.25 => -0.016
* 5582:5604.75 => 0.059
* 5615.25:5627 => 0.023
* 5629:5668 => 0.006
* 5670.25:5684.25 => -0.014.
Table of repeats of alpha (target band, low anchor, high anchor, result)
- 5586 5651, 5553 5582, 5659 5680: 1.2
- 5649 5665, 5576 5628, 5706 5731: 0.1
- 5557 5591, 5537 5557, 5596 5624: 0.3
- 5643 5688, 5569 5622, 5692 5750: -0.2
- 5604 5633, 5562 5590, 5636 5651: 1.0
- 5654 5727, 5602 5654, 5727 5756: -0.9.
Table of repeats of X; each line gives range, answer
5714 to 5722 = 14.1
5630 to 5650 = 13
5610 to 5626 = 12.6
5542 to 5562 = 12.7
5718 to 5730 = 13.4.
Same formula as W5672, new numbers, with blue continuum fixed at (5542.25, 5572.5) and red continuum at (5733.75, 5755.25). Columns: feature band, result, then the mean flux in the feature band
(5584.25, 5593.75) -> 0.06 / 12.1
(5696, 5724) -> -0.03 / 13.3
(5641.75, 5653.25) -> -0.04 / 13.3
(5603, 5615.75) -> 0.01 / 12.7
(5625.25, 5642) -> 0.02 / 12.6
